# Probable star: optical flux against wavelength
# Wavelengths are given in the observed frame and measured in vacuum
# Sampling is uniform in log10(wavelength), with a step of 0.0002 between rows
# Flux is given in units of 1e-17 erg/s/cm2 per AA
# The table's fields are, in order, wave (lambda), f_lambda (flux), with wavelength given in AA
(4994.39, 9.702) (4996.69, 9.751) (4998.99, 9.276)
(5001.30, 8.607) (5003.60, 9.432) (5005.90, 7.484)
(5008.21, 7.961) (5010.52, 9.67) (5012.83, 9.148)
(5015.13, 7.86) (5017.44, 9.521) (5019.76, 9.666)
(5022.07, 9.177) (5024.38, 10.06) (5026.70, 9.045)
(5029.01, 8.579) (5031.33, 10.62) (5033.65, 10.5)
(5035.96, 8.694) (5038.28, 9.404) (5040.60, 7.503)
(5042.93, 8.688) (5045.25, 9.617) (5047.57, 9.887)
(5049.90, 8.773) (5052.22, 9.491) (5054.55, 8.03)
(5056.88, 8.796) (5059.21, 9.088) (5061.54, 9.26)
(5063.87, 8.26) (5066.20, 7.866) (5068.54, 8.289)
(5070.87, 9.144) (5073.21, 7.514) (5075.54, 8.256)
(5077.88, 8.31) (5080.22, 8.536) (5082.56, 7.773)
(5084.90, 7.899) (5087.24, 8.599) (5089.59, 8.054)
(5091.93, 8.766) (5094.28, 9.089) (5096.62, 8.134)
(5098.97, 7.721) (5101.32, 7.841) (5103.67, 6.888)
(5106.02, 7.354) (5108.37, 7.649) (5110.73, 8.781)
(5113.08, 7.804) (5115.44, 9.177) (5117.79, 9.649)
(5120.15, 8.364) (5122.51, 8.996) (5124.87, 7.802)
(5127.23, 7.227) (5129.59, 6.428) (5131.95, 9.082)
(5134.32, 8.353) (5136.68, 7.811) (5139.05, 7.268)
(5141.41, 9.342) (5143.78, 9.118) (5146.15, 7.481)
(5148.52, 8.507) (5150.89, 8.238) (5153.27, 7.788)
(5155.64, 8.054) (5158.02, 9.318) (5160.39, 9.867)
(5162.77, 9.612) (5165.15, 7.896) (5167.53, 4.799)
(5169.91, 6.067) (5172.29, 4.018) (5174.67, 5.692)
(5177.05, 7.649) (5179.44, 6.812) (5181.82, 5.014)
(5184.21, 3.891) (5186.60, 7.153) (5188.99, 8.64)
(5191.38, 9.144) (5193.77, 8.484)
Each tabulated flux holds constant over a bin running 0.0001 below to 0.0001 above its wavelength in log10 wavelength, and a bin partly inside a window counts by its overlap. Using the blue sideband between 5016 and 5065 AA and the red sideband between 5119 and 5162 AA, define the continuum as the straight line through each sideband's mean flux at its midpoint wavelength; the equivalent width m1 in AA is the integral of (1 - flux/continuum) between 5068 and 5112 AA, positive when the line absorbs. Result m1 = 3.0 AA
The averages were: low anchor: 9.17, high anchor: 8.29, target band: 8.13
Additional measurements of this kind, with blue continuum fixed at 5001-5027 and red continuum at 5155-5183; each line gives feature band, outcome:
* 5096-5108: 0.48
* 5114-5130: -1.42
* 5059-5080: -0.33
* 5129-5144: -1.54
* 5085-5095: -0.62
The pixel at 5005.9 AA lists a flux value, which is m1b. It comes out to 7.484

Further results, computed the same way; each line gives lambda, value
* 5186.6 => 7.153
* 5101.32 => 7.841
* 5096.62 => 8.134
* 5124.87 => 7.802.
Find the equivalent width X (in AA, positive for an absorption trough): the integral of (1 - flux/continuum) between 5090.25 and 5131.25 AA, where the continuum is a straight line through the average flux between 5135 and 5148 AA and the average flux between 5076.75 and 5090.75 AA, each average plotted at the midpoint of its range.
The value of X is 0.50 AA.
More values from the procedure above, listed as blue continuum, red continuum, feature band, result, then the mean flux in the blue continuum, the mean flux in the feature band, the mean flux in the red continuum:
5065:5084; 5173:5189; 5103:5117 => -0.94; 8.21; 8.03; 6.17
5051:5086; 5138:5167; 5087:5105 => 0.72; 8.44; 8.1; 8.46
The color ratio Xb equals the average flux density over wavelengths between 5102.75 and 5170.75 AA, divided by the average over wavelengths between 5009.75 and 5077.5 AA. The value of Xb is 0.90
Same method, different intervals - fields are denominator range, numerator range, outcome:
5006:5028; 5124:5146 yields 0.89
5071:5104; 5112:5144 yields 1.02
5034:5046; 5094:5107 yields 0.87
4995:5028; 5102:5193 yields 0.85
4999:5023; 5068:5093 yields 0.93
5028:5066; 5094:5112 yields 0.87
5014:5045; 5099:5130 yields 0.87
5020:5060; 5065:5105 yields 0.89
